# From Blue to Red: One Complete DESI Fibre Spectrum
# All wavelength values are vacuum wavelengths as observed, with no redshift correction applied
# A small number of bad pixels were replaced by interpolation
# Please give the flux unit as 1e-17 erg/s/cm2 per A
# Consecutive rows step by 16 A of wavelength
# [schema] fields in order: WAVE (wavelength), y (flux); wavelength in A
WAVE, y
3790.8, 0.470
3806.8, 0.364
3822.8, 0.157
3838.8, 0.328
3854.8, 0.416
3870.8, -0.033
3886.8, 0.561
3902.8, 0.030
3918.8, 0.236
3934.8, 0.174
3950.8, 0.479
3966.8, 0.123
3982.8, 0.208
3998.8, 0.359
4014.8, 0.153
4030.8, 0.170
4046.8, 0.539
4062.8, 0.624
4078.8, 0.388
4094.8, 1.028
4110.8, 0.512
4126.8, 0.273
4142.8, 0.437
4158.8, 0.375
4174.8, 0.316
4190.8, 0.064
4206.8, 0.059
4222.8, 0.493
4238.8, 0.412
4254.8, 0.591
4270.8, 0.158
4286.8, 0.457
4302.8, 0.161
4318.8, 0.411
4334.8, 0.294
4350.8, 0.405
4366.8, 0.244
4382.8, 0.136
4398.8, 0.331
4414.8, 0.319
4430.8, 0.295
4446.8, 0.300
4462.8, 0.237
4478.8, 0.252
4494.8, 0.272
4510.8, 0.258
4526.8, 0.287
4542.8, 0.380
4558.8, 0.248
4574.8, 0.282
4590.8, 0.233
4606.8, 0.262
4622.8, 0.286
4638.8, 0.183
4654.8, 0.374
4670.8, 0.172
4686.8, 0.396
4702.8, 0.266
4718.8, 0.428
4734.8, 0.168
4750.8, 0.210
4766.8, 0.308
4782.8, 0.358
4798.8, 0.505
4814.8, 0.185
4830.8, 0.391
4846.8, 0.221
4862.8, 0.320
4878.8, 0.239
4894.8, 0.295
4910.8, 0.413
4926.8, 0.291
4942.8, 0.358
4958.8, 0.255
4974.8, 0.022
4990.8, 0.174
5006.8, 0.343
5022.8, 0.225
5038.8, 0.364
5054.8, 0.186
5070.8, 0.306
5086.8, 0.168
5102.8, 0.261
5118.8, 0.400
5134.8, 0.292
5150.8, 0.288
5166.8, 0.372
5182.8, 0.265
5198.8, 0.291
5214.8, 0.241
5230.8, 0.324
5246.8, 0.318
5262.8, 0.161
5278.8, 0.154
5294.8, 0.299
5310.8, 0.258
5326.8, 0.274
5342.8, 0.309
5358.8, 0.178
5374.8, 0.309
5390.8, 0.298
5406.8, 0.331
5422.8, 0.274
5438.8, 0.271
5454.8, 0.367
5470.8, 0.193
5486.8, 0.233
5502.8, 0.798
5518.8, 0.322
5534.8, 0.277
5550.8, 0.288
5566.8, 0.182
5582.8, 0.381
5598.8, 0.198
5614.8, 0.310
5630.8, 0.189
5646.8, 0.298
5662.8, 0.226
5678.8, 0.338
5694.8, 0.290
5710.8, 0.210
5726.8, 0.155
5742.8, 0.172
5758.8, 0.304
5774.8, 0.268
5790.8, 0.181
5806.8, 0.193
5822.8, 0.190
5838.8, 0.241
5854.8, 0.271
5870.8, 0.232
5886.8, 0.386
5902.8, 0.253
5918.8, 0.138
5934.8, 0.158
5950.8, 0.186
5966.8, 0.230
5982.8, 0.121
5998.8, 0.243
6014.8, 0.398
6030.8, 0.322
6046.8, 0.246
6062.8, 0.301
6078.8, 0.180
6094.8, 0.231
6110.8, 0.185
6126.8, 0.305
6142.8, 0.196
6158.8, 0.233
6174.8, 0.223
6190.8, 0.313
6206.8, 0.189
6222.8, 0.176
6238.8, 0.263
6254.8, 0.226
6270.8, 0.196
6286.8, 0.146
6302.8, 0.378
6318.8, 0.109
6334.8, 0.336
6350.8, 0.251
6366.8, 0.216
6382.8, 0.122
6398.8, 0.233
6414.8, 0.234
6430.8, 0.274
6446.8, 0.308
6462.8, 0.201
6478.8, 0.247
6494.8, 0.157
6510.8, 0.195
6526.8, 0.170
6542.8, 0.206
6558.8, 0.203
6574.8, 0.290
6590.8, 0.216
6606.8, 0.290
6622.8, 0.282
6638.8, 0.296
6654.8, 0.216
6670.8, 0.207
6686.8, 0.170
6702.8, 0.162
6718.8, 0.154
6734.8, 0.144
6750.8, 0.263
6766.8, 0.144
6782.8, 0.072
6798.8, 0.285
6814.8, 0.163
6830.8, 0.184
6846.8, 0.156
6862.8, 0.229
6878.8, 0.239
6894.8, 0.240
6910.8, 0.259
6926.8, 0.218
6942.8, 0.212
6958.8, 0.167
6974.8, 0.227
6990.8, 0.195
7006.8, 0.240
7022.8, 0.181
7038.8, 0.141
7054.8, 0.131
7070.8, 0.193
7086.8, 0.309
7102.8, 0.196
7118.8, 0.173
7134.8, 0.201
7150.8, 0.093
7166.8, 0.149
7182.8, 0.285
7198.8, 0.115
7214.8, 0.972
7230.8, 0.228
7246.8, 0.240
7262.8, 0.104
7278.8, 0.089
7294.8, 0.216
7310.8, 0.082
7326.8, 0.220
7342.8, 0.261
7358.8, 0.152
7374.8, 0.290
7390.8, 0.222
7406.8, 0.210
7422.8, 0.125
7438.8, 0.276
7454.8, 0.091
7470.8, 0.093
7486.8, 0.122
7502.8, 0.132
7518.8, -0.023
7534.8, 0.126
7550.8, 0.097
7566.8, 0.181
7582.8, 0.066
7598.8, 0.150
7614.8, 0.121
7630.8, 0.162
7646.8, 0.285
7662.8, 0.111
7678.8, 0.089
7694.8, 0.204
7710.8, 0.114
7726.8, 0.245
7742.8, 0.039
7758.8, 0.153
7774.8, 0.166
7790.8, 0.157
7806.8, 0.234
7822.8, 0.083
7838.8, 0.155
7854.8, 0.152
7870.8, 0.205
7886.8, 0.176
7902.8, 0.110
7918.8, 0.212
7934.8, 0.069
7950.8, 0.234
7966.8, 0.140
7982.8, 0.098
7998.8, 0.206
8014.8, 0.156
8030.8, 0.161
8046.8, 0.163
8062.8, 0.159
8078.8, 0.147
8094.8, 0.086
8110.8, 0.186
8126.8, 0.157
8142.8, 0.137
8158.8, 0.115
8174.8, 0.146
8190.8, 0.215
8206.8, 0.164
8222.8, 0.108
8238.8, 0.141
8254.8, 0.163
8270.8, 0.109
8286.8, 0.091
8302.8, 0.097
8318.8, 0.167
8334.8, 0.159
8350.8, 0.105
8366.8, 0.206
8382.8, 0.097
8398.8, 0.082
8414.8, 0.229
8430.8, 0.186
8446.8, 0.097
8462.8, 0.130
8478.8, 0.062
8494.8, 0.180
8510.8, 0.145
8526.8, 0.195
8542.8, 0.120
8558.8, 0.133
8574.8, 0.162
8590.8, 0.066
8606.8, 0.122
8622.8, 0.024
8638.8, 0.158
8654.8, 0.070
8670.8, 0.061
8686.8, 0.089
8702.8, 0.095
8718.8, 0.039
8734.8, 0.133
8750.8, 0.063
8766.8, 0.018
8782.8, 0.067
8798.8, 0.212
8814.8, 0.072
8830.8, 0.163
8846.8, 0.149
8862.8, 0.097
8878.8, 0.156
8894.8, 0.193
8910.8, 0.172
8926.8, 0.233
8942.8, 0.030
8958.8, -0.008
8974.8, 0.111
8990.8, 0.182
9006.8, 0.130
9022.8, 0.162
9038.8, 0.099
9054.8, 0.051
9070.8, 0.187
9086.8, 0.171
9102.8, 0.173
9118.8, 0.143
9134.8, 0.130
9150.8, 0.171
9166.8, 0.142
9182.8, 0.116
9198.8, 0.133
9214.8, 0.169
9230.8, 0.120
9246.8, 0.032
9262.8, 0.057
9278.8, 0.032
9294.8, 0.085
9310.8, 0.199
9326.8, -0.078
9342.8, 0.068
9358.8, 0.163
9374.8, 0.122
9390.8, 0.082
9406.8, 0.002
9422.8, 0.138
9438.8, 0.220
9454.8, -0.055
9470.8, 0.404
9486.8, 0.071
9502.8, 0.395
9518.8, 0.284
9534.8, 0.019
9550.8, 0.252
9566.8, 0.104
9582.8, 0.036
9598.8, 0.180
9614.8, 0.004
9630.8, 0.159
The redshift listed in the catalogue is 0.098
